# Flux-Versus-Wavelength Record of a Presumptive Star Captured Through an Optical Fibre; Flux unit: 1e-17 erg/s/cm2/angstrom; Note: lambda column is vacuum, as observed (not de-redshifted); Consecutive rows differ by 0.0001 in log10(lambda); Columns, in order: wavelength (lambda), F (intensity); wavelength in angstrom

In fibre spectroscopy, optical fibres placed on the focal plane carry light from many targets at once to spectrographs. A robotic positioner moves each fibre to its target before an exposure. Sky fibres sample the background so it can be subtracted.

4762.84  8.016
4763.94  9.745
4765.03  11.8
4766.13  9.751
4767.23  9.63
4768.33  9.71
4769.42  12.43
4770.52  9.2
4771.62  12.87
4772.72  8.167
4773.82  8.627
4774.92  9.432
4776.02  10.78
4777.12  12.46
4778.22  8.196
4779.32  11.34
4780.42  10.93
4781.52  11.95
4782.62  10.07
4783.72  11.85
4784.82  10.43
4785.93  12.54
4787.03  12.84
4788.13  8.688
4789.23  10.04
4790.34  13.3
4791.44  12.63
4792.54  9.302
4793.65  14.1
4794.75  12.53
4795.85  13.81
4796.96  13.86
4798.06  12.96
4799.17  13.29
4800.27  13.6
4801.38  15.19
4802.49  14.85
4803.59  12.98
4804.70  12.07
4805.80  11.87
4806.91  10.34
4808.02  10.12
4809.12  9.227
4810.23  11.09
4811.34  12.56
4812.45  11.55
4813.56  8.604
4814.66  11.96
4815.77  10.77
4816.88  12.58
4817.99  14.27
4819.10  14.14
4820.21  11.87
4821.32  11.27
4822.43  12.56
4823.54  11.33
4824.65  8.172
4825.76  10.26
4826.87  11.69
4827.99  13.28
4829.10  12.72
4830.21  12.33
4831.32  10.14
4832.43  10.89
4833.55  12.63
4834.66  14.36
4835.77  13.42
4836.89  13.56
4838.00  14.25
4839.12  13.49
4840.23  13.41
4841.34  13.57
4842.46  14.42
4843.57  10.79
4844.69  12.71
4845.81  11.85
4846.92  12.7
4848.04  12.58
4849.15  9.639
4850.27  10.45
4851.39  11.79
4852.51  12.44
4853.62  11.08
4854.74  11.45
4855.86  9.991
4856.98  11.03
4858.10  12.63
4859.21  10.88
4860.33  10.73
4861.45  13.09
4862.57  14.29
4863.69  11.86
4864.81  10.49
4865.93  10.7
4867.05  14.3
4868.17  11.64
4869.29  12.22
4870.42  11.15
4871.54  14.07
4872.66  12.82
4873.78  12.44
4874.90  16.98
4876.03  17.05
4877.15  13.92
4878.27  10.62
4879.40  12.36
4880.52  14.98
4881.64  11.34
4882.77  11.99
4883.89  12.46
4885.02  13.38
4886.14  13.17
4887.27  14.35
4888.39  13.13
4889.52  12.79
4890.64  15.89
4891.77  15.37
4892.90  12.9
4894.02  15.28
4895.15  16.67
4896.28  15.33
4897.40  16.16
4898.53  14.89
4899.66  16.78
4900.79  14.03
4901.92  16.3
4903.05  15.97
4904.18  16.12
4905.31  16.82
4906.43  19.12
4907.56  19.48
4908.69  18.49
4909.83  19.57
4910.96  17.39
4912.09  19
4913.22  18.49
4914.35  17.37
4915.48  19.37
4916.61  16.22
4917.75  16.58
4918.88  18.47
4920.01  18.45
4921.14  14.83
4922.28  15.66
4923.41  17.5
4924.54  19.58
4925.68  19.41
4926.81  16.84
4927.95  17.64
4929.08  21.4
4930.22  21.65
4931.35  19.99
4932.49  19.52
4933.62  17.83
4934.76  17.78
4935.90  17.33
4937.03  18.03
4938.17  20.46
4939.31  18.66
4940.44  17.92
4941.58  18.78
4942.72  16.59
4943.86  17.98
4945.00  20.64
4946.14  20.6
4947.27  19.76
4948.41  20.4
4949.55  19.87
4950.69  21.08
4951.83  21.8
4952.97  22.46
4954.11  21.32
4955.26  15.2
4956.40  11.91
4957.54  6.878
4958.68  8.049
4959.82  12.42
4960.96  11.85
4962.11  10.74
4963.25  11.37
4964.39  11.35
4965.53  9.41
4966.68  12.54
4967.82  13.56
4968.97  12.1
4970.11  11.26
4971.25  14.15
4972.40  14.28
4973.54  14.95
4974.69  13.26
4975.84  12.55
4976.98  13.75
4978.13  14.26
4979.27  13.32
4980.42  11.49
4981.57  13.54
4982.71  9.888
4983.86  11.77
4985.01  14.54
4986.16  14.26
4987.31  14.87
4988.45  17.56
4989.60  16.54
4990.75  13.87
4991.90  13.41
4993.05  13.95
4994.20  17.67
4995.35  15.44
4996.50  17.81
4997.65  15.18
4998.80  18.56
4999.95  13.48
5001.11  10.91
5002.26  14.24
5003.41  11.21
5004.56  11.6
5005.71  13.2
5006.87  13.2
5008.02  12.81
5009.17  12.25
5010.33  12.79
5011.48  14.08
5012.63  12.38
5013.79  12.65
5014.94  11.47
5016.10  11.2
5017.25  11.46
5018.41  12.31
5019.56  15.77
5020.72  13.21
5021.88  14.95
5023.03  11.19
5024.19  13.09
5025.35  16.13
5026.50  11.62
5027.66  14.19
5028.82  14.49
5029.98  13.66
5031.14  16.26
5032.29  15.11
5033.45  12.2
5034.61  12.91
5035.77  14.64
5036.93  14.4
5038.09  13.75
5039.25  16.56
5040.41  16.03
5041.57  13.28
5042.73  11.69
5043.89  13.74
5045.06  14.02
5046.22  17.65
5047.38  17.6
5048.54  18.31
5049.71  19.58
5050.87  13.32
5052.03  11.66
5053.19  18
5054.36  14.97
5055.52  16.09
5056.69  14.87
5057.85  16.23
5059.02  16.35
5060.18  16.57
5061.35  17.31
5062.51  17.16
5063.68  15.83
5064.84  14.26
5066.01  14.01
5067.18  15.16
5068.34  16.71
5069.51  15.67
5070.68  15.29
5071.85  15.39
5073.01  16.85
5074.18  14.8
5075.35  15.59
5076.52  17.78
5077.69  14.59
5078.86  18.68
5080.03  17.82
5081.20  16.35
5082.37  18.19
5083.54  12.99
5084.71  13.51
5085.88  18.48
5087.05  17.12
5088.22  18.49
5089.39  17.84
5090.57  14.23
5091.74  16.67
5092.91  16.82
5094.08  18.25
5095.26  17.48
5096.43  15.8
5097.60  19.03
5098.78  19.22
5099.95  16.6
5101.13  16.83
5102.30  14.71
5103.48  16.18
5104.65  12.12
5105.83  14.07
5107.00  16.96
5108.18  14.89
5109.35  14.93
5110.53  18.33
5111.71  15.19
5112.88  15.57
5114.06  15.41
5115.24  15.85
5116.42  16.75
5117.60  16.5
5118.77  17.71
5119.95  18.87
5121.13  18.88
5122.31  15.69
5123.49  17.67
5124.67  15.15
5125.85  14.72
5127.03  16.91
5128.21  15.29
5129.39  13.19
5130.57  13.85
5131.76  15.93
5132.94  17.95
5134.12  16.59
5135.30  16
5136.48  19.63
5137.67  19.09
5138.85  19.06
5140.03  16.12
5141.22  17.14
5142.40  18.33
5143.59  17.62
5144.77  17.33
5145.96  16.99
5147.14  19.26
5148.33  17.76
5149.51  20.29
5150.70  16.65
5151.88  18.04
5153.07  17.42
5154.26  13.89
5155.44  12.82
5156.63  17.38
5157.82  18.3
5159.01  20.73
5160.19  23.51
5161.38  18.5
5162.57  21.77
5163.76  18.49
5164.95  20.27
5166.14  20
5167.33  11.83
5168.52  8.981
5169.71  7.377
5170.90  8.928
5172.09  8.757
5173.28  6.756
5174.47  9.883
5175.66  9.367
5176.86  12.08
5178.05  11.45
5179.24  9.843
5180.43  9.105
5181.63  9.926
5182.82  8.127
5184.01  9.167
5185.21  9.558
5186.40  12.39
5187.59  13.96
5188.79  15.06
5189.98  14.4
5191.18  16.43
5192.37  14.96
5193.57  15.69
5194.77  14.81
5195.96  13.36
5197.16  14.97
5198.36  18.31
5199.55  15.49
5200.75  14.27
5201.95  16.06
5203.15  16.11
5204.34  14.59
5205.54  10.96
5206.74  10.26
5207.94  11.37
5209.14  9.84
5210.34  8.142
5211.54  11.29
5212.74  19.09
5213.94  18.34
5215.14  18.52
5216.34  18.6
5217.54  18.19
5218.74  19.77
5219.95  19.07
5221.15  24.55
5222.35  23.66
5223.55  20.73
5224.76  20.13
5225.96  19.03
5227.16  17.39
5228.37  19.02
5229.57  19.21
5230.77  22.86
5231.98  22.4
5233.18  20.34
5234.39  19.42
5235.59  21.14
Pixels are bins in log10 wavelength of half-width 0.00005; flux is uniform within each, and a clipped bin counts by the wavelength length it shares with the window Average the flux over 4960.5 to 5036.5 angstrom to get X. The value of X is 13.4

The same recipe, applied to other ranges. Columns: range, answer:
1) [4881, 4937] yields 16.7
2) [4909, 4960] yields 18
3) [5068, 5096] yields 16.5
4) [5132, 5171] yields 17.2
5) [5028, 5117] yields 15.8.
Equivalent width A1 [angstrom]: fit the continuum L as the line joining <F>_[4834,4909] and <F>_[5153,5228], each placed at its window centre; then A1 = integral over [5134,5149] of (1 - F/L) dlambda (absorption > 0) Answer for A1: -3.3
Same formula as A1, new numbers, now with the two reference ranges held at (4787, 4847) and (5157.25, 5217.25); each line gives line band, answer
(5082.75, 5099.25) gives -4.2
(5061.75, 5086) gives -4.7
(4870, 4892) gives -1.8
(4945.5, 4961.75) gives -4.8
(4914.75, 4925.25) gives -3.9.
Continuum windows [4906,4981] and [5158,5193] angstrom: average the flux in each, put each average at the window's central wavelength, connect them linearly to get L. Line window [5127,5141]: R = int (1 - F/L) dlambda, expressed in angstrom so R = -2.9 angstrom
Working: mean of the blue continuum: 16.5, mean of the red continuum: 13.2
